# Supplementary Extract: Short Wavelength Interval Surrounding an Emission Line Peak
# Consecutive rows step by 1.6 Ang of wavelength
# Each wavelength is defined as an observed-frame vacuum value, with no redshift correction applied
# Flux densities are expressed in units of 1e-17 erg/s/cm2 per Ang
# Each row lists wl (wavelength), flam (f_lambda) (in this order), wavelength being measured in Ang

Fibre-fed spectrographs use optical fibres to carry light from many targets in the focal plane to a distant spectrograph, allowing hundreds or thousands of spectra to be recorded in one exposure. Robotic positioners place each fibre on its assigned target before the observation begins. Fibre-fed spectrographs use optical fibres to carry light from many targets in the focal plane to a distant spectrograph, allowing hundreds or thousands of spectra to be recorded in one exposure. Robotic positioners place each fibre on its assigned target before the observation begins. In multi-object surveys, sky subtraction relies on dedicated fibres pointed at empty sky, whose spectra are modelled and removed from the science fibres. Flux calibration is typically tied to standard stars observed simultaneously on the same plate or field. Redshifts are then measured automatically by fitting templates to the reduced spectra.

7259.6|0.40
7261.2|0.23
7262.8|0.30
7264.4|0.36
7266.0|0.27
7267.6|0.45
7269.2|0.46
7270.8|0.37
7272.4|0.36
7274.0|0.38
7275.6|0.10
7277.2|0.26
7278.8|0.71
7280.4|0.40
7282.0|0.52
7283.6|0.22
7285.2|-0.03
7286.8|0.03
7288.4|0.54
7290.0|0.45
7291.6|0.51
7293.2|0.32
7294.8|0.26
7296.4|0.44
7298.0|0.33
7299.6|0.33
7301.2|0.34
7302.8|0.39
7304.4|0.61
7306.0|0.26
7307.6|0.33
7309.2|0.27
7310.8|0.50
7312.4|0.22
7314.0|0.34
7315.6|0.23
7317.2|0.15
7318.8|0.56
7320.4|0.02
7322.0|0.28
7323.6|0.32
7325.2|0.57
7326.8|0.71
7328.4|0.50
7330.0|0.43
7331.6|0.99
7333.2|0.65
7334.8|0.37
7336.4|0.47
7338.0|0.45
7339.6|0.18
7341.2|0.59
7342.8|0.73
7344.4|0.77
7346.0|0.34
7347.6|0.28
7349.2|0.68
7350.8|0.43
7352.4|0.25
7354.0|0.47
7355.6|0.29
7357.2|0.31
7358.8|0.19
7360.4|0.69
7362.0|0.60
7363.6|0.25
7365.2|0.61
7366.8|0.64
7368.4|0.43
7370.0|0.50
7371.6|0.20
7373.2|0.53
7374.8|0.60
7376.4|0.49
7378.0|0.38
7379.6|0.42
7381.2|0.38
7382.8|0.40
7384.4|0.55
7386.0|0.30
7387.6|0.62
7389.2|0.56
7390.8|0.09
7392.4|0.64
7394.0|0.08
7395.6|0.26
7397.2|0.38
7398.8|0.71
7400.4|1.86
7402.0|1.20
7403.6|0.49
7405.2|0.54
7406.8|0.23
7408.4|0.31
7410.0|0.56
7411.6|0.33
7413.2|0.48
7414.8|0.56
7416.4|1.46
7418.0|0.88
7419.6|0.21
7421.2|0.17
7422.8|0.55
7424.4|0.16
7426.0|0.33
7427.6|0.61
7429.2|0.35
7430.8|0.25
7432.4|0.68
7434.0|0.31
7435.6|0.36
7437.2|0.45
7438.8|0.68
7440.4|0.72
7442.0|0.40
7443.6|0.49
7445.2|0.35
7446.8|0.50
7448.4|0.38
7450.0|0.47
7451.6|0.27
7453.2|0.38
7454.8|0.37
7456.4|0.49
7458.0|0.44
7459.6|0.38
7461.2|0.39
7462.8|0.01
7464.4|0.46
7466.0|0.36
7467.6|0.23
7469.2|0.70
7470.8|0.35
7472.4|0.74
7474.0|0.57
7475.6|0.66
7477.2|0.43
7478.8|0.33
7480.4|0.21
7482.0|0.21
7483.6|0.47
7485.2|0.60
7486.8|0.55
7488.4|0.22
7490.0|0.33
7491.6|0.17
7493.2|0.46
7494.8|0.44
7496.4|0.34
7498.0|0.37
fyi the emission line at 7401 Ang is [S II]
